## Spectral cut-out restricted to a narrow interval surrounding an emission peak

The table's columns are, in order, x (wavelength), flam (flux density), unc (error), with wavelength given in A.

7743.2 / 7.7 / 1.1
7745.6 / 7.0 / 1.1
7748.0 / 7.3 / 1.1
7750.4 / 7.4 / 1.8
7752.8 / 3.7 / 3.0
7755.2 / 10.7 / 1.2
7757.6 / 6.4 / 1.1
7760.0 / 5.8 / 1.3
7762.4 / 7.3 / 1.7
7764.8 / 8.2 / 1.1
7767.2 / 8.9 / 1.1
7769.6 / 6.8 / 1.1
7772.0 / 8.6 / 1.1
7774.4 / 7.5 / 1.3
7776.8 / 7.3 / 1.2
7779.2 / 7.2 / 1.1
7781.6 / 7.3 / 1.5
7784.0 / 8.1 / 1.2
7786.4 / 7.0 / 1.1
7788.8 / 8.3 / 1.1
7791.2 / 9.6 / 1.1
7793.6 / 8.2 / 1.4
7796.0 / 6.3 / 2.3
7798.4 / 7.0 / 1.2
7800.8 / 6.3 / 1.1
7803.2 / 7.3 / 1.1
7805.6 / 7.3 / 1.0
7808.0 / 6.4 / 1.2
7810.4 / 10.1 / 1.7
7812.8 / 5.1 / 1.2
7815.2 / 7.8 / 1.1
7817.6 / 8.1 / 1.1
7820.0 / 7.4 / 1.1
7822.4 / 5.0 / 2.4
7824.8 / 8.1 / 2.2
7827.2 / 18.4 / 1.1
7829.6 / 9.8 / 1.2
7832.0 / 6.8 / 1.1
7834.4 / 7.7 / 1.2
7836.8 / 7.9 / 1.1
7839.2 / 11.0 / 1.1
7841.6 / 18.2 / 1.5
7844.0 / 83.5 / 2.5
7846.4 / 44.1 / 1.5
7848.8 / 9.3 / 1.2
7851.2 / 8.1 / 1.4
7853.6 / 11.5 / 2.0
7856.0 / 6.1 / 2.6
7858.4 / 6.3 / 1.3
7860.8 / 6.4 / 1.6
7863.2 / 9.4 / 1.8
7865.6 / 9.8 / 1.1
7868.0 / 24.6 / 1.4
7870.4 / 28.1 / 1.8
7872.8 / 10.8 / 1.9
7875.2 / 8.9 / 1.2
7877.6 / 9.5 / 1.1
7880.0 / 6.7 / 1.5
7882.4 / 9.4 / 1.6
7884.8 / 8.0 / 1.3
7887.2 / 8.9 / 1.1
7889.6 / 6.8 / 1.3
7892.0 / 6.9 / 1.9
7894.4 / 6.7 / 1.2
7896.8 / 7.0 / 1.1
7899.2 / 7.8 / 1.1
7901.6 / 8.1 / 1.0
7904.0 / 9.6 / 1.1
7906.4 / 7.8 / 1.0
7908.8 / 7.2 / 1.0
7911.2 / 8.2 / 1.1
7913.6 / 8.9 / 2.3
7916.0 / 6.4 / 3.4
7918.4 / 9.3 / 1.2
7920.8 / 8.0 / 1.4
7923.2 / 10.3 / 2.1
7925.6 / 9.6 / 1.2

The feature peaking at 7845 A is H-alpha 6563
